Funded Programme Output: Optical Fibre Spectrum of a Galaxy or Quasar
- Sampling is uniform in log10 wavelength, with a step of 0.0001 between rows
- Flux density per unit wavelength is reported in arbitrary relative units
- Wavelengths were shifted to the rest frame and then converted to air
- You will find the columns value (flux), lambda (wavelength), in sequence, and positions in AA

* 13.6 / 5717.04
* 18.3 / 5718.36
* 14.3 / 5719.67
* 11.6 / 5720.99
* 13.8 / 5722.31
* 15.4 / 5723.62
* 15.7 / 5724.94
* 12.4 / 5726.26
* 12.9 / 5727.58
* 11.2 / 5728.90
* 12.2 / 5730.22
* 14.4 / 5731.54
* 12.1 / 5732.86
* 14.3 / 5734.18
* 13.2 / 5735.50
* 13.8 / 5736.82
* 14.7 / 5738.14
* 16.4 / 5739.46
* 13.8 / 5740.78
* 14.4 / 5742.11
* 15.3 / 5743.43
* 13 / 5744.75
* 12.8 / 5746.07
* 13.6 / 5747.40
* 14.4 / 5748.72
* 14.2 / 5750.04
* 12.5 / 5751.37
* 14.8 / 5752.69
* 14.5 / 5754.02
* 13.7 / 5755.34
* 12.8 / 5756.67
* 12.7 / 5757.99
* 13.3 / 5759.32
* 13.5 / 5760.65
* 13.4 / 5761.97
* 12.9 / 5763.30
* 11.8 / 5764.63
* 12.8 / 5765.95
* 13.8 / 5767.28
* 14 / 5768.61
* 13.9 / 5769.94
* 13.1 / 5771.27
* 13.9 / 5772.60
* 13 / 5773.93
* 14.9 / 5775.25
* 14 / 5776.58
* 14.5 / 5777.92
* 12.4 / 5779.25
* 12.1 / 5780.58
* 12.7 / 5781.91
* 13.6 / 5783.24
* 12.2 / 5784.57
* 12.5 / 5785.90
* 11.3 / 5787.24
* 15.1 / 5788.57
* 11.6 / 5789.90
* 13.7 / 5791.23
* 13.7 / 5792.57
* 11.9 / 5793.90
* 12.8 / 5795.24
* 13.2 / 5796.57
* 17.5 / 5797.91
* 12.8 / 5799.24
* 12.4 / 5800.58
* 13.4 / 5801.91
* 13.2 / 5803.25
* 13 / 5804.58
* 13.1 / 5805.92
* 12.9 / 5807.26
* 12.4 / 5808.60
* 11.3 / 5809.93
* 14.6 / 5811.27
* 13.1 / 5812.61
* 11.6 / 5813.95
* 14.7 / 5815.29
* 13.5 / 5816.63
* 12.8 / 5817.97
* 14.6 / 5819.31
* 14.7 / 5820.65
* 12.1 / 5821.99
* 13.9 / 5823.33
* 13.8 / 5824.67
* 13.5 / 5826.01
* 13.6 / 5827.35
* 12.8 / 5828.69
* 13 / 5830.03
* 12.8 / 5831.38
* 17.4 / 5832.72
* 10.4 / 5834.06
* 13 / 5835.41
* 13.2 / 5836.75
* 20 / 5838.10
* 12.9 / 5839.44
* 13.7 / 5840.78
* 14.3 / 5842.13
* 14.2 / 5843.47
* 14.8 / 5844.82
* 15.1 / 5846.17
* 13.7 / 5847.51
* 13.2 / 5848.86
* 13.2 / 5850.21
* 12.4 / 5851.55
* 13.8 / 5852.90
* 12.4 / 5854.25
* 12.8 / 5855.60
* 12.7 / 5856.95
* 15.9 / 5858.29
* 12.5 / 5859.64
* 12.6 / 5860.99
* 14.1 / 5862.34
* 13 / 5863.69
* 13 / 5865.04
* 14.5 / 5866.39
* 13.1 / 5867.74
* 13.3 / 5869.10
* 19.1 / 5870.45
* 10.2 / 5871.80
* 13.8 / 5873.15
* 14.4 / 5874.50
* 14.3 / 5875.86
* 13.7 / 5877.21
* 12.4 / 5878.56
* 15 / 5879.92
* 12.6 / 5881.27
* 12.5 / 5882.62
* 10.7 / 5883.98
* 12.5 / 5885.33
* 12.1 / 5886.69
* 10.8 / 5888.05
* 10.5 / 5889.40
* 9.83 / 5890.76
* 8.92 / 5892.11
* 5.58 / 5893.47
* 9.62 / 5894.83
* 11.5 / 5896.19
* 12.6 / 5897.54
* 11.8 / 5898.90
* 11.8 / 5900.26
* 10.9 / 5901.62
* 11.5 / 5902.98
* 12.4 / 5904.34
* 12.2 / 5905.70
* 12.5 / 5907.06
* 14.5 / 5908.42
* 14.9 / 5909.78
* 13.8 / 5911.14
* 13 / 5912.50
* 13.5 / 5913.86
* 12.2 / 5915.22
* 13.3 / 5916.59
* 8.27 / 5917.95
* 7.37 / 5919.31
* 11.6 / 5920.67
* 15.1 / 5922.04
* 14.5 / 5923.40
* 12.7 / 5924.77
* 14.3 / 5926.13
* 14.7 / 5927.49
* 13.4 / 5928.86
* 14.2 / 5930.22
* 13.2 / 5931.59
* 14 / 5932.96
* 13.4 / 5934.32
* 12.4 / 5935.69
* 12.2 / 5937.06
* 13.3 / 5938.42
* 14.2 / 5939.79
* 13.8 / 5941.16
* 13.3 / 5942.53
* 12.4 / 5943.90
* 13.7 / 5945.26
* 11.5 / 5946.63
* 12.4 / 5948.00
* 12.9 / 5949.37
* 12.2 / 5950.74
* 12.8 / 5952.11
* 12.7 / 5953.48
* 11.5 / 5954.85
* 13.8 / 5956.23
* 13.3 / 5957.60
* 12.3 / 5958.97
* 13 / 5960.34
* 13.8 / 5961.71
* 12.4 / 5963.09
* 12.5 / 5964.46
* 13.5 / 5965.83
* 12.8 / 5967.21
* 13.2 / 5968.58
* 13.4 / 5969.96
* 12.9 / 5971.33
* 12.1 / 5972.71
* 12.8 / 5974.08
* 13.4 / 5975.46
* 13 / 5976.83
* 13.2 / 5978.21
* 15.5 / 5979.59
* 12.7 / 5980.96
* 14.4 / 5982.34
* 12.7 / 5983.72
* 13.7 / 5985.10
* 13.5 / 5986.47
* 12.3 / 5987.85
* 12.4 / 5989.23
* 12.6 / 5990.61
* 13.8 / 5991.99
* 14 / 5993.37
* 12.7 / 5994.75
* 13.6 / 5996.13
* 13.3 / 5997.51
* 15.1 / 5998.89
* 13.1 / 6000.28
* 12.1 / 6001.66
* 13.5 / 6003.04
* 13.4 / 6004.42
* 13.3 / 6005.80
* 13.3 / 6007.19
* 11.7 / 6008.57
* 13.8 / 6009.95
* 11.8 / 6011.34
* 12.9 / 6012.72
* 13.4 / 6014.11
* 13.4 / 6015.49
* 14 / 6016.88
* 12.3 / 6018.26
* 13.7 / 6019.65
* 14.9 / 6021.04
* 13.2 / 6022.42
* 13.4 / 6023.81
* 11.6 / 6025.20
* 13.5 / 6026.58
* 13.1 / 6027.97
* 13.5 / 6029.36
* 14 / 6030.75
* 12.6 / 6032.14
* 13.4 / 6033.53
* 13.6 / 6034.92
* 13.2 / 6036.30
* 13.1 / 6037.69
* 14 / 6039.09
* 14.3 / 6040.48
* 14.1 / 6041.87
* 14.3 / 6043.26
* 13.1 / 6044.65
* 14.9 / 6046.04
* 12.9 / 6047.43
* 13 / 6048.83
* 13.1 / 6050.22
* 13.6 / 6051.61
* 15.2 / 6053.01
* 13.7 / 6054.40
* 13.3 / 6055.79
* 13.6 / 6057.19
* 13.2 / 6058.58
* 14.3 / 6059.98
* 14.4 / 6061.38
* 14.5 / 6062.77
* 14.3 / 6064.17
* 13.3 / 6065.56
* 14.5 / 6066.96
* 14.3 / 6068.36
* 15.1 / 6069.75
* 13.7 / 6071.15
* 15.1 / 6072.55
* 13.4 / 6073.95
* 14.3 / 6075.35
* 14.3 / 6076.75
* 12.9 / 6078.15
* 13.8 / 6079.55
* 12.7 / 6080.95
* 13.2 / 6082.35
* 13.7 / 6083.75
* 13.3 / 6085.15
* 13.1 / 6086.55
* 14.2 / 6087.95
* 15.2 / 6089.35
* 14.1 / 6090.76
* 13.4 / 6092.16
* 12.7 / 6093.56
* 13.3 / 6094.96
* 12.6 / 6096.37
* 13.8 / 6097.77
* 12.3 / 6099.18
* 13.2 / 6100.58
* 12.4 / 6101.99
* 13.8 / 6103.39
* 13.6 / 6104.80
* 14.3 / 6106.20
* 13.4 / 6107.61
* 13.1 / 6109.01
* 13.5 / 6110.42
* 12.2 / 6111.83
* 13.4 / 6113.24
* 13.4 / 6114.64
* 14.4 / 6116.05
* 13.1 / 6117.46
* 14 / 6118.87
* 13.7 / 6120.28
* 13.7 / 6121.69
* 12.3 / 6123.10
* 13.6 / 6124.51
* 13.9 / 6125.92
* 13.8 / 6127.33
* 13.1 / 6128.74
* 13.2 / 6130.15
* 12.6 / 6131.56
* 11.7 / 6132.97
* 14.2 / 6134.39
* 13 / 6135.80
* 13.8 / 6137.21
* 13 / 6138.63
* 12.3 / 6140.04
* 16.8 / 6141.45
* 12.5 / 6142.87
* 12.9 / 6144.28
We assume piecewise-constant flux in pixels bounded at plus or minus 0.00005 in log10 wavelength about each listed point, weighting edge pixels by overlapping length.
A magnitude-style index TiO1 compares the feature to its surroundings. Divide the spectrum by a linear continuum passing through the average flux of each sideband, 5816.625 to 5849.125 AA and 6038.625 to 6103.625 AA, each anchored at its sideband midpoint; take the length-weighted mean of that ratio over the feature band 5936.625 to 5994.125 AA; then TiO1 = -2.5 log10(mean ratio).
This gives 0.06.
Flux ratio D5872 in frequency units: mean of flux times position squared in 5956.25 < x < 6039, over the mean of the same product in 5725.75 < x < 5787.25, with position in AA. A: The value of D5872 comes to 1.07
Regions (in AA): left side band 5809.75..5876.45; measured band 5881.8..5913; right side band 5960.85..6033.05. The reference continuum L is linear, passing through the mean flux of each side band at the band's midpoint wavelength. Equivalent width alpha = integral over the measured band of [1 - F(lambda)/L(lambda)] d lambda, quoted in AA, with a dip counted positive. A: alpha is 4.46 AA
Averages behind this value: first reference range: 13.7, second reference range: 13.2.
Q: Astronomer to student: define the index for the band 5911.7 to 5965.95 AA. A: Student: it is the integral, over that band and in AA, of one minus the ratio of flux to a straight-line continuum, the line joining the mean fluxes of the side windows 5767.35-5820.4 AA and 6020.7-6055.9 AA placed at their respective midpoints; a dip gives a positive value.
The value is 2.3 AA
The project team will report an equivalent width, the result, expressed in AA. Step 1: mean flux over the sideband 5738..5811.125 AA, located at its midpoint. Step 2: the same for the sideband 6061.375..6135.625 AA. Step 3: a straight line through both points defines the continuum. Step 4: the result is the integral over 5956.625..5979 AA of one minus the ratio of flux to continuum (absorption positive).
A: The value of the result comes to 0.8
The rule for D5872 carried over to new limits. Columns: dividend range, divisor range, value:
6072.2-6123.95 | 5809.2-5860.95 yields 1.08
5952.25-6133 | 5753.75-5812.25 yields 1.11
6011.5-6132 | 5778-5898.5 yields 1.12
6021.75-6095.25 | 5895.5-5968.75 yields 1.12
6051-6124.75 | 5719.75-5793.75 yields 1.13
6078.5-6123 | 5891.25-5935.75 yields 1.16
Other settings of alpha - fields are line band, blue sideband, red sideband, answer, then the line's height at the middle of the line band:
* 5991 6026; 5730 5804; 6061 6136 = 0.7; 13.5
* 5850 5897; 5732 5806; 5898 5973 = 1.9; 13.1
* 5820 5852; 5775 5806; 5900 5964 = -1.8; 13.1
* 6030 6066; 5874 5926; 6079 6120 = -1.8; 13.1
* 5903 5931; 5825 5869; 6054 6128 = 1.6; 13.7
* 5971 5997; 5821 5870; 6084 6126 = 0.6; 13.5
